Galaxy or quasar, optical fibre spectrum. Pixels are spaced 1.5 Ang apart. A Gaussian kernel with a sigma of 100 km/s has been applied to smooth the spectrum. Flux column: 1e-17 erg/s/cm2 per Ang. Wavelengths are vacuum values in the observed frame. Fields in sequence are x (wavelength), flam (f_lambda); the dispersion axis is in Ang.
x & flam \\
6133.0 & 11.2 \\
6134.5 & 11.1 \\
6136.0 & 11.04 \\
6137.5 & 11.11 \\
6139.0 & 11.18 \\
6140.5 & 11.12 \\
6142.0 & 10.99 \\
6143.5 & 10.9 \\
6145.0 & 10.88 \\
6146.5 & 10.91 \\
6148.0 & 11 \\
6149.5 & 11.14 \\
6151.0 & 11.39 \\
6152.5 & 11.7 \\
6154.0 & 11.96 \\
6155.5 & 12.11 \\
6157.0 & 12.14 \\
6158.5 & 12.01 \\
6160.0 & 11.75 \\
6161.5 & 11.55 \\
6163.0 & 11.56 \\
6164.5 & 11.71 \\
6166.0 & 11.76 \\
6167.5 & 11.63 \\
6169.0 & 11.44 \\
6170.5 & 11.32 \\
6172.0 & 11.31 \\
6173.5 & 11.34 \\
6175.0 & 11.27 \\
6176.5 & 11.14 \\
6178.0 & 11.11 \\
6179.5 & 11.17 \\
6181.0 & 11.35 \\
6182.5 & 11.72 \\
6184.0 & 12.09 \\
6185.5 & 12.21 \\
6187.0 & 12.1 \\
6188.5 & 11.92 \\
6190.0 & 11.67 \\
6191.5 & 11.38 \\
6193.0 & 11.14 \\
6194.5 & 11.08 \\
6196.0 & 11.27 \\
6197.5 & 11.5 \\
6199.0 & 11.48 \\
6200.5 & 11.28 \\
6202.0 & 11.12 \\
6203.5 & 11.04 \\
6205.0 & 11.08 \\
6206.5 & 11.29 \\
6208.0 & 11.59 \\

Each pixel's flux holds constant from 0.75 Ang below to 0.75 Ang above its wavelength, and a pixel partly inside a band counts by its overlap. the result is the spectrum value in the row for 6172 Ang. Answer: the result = 11.31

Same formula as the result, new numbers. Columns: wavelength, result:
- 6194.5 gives 11.08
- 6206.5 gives 11.29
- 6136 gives 11.04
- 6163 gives 11.56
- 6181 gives 11.35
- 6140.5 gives 11.12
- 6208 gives 11.59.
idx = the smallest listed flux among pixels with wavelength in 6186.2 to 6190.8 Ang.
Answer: 11.67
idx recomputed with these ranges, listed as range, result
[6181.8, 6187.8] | 11.72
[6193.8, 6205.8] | 11.04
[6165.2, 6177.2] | 11.14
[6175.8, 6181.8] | 11.11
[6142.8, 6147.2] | 10.88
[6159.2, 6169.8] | 11.44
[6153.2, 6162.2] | 11.55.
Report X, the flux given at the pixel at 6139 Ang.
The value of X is 11.18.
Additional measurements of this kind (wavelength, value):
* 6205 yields 11.08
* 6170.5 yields 11.32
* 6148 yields 11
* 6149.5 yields 11.14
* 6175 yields 11.27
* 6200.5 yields 11.28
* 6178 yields 11.11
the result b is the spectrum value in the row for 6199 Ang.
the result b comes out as 11.48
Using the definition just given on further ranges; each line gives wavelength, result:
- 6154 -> 11.96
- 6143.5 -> 10.9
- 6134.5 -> 11.1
